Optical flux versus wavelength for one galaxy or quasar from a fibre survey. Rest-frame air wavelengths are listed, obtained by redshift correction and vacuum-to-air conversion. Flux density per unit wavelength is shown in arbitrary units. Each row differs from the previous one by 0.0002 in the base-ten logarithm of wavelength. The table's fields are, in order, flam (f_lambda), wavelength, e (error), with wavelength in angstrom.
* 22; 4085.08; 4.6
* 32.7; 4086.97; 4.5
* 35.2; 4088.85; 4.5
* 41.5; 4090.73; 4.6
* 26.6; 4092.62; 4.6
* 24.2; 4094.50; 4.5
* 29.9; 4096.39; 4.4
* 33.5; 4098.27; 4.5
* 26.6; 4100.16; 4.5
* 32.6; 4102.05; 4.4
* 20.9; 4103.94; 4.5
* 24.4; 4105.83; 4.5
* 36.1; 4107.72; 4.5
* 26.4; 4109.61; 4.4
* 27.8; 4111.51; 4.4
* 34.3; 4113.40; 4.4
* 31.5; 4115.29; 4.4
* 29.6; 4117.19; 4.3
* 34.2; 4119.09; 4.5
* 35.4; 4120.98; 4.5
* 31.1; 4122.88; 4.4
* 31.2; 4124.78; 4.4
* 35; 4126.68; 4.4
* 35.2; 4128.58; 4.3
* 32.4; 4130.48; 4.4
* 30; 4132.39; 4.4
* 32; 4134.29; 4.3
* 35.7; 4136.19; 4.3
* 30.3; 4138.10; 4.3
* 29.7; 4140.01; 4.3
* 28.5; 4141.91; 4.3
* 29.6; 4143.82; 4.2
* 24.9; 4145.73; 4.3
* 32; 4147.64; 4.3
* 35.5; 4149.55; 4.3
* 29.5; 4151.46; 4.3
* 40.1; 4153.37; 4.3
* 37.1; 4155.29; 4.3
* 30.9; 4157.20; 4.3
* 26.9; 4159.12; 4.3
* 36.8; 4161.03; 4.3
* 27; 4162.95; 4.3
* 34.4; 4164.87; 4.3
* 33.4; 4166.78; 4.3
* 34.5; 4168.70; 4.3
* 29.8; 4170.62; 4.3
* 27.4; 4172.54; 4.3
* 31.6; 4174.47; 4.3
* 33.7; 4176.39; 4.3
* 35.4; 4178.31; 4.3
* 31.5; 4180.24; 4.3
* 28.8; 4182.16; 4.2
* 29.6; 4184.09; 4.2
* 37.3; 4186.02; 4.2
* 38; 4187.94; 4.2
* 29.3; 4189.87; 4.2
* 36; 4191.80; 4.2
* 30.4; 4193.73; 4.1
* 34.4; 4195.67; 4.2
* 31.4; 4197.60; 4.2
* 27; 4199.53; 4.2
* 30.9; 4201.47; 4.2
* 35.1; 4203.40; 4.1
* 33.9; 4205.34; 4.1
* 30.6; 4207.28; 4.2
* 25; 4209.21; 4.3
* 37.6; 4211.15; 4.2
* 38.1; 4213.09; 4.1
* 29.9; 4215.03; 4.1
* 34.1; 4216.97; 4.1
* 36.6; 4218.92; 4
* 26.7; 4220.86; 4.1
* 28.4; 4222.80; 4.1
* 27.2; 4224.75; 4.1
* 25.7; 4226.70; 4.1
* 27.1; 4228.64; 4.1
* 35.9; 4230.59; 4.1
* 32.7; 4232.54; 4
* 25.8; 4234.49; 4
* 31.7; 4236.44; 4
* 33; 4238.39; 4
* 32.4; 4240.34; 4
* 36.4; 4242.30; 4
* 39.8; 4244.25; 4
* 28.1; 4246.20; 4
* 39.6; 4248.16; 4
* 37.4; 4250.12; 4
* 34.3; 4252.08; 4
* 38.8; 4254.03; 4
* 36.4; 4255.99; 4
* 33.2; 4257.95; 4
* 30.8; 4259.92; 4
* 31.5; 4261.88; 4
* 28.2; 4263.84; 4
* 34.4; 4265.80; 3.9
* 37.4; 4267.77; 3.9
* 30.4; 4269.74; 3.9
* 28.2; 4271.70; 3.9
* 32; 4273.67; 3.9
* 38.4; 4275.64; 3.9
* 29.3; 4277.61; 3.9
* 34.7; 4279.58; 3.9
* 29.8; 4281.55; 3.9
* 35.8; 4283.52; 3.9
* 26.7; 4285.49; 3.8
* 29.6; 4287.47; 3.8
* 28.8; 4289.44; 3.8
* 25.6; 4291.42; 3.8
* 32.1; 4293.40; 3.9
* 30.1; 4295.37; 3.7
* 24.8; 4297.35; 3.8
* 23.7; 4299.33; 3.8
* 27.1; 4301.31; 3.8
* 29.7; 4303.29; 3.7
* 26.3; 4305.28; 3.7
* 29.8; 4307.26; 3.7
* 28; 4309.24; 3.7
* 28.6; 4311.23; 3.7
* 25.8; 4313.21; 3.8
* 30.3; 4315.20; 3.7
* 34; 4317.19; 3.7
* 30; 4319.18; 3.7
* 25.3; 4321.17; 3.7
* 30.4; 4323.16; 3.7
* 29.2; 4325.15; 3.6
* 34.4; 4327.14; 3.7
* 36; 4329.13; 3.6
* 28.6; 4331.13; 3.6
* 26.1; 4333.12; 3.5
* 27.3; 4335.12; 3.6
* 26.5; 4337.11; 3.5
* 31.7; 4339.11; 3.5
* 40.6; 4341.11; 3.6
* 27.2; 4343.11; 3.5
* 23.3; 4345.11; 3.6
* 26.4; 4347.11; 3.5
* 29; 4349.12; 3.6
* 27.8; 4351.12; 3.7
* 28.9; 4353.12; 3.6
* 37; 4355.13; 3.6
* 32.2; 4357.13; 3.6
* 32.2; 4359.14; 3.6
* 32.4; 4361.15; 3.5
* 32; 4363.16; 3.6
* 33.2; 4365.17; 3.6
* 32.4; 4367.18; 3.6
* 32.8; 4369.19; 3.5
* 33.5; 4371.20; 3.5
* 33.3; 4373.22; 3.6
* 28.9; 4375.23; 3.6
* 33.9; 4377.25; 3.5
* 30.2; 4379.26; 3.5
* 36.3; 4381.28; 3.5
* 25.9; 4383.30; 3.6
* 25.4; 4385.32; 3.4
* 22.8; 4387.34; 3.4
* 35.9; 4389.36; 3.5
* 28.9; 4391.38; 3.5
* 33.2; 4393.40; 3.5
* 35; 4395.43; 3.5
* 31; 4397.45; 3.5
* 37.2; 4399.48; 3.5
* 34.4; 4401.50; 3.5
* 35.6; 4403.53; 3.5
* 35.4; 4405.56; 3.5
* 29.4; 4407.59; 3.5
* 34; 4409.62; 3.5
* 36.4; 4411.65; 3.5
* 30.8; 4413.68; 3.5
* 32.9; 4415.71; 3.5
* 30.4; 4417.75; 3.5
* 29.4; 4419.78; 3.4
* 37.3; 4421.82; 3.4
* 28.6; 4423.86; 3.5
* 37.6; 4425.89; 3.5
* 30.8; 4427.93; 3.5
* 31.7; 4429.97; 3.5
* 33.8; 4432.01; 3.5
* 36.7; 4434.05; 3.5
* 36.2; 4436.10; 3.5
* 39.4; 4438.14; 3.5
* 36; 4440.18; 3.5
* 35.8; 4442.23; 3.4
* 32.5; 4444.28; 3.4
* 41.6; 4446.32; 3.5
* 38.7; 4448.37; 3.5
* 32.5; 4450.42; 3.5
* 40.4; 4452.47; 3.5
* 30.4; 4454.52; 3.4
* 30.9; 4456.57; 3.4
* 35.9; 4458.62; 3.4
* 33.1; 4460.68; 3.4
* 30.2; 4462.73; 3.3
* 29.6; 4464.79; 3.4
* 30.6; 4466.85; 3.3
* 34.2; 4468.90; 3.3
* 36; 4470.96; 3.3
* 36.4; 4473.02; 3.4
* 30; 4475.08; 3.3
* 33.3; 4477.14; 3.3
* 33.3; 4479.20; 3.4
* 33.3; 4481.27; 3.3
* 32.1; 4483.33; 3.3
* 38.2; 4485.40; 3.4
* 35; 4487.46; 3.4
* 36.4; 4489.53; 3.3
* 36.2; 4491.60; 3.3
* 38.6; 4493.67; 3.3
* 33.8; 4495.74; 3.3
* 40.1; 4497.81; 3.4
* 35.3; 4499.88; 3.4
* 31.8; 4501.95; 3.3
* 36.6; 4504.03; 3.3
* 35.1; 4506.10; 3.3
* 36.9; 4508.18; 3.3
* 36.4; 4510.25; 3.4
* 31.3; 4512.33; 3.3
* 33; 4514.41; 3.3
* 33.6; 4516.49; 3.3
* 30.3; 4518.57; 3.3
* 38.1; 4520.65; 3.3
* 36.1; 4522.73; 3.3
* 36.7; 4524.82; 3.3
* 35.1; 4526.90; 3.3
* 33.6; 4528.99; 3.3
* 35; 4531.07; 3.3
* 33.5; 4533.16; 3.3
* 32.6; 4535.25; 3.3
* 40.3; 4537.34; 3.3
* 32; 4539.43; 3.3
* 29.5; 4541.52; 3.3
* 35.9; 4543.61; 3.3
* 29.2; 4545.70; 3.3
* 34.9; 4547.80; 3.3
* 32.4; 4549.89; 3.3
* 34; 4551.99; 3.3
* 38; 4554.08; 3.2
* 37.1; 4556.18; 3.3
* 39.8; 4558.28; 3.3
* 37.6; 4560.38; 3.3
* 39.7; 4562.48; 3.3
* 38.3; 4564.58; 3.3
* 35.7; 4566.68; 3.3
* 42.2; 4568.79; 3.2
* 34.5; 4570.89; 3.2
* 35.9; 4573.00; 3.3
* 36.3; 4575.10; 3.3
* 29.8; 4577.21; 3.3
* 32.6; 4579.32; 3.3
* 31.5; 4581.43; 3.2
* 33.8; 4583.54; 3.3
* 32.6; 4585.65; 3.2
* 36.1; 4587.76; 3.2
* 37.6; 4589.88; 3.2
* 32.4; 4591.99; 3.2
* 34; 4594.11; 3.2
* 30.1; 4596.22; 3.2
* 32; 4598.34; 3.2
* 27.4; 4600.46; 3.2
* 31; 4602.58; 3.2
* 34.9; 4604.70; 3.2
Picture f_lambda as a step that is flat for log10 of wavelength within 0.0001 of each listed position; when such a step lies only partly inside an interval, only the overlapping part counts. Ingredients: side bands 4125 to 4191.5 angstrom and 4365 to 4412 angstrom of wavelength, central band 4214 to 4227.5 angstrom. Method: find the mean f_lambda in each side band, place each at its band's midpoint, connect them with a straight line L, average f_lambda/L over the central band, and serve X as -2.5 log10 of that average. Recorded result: 0.08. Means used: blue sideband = 32.2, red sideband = 32.2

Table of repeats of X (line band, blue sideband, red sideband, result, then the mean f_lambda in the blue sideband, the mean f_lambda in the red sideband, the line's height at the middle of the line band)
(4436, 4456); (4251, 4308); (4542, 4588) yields -0.09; 31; 35.3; 33.5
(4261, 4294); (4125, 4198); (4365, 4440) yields 0.04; 32.3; 32.8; 32.5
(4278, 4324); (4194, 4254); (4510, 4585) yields 0.14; 32.3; 34.9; 32.9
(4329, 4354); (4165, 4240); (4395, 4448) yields 0.15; 31.8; 34.3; 33.4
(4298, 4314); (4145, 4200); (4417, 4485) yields 0.21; 32.3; 34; 33.1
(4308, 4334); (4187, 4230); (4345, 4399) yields 0.05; 31.5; 31.1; 31.2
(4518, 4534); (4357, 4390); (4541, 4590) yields -0.02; 31.3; 35.2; 34.4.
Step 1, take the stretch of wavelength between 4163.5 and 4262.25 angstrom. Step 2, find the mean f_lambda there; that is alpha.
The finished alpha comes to 32.5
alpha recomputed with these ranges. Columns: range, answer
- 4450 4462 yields 33.9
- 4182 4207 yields 32.5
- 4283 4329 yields 29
